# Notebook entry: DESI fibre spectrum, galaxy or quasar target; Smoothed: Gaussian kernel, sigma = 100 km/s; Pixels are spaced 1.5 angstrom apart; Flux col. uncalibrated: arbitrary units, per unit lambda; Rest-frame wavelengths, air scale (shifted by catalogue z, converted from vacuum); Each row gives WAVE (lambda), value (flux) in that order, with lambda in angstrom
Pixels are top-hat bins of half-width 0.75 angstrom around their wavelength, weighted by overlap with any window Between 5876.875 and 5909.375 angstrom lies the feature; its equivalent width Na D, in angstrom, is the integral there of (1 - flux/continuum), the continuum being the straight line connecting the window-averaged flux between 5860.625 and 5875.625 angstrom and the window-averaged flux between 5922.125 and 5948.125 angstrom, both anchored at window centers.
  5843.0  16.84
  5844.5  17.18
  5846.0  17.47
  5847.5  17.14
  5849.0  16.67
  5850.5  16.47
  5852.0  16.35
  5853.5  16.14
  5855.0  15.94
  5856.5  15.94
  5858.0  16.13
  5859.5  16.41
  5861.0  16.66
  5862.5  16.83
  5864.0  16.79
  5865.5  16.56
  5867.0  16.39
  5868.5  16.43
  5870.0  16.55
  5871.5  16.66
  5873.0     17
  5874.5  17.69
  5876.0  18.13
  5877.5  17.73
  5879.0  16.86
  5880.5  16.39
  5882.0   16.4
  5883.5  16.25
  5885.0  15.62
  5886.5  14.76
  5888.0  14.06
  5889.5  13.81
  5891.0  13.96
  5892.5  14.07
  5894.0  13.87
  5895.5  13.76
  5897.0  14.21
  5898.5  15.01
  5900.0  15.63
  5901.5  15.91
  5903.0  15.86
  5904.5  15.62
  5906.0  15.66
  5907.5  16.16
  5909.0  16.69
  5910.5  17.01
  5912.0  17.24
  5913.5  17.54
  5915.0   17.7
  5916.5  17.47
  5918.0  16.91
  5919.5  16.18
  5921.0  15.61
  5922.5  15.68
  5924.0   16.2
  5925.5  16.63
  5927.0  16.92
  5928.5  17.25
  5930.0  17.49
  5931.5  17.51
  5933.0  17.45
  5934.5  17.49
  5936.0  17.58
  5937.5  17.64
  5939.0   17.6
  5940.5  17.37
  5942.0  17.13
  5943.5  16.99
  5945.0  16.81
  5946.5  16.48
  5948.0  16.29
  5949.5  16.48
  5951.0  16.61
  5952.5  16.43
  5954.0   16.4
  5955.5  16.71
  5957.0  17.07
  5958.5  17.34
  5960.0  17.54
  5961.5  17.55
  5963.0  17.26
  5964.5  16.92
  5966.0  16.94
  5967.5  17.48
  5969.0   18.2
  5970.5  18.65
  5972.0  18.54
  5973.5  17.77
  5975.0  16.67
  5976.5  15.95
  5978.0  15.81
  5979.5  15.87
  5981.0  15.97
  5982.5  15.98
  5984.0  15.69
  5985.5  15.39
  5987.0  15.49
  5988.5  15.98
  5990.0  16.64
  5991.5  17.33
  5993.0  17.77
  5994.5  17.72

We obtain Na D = 3.0 angstrom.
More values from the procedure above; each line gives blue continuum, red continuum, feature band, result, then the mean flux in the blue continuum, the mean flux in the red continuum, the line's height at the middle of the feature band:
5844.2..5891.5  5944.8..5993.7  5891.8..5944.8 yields 0.45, 16.4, 16.8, 16.6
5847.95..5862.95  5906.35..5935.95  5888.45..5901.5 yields 1.81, 16.4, 16.9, 16.7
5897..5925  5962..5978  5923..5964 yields -0.39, 16.3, 17.4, 16.9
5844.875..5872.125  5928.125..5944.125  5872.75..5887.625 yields 0.15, 16.5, 17.4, 16.8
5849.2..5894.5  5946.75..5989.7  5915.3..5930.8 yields -0.21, 16.1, 16.7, 16.4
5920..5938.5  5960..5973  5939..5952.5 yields 0.37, 17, 17.7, 17.3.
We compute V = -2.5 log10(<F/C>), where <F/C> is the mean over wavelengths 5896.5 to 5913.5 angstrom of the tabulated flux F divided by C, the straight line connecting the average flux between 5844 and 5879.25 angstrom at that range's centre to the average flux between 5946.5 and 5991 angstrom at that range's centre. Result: 0.05 mag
